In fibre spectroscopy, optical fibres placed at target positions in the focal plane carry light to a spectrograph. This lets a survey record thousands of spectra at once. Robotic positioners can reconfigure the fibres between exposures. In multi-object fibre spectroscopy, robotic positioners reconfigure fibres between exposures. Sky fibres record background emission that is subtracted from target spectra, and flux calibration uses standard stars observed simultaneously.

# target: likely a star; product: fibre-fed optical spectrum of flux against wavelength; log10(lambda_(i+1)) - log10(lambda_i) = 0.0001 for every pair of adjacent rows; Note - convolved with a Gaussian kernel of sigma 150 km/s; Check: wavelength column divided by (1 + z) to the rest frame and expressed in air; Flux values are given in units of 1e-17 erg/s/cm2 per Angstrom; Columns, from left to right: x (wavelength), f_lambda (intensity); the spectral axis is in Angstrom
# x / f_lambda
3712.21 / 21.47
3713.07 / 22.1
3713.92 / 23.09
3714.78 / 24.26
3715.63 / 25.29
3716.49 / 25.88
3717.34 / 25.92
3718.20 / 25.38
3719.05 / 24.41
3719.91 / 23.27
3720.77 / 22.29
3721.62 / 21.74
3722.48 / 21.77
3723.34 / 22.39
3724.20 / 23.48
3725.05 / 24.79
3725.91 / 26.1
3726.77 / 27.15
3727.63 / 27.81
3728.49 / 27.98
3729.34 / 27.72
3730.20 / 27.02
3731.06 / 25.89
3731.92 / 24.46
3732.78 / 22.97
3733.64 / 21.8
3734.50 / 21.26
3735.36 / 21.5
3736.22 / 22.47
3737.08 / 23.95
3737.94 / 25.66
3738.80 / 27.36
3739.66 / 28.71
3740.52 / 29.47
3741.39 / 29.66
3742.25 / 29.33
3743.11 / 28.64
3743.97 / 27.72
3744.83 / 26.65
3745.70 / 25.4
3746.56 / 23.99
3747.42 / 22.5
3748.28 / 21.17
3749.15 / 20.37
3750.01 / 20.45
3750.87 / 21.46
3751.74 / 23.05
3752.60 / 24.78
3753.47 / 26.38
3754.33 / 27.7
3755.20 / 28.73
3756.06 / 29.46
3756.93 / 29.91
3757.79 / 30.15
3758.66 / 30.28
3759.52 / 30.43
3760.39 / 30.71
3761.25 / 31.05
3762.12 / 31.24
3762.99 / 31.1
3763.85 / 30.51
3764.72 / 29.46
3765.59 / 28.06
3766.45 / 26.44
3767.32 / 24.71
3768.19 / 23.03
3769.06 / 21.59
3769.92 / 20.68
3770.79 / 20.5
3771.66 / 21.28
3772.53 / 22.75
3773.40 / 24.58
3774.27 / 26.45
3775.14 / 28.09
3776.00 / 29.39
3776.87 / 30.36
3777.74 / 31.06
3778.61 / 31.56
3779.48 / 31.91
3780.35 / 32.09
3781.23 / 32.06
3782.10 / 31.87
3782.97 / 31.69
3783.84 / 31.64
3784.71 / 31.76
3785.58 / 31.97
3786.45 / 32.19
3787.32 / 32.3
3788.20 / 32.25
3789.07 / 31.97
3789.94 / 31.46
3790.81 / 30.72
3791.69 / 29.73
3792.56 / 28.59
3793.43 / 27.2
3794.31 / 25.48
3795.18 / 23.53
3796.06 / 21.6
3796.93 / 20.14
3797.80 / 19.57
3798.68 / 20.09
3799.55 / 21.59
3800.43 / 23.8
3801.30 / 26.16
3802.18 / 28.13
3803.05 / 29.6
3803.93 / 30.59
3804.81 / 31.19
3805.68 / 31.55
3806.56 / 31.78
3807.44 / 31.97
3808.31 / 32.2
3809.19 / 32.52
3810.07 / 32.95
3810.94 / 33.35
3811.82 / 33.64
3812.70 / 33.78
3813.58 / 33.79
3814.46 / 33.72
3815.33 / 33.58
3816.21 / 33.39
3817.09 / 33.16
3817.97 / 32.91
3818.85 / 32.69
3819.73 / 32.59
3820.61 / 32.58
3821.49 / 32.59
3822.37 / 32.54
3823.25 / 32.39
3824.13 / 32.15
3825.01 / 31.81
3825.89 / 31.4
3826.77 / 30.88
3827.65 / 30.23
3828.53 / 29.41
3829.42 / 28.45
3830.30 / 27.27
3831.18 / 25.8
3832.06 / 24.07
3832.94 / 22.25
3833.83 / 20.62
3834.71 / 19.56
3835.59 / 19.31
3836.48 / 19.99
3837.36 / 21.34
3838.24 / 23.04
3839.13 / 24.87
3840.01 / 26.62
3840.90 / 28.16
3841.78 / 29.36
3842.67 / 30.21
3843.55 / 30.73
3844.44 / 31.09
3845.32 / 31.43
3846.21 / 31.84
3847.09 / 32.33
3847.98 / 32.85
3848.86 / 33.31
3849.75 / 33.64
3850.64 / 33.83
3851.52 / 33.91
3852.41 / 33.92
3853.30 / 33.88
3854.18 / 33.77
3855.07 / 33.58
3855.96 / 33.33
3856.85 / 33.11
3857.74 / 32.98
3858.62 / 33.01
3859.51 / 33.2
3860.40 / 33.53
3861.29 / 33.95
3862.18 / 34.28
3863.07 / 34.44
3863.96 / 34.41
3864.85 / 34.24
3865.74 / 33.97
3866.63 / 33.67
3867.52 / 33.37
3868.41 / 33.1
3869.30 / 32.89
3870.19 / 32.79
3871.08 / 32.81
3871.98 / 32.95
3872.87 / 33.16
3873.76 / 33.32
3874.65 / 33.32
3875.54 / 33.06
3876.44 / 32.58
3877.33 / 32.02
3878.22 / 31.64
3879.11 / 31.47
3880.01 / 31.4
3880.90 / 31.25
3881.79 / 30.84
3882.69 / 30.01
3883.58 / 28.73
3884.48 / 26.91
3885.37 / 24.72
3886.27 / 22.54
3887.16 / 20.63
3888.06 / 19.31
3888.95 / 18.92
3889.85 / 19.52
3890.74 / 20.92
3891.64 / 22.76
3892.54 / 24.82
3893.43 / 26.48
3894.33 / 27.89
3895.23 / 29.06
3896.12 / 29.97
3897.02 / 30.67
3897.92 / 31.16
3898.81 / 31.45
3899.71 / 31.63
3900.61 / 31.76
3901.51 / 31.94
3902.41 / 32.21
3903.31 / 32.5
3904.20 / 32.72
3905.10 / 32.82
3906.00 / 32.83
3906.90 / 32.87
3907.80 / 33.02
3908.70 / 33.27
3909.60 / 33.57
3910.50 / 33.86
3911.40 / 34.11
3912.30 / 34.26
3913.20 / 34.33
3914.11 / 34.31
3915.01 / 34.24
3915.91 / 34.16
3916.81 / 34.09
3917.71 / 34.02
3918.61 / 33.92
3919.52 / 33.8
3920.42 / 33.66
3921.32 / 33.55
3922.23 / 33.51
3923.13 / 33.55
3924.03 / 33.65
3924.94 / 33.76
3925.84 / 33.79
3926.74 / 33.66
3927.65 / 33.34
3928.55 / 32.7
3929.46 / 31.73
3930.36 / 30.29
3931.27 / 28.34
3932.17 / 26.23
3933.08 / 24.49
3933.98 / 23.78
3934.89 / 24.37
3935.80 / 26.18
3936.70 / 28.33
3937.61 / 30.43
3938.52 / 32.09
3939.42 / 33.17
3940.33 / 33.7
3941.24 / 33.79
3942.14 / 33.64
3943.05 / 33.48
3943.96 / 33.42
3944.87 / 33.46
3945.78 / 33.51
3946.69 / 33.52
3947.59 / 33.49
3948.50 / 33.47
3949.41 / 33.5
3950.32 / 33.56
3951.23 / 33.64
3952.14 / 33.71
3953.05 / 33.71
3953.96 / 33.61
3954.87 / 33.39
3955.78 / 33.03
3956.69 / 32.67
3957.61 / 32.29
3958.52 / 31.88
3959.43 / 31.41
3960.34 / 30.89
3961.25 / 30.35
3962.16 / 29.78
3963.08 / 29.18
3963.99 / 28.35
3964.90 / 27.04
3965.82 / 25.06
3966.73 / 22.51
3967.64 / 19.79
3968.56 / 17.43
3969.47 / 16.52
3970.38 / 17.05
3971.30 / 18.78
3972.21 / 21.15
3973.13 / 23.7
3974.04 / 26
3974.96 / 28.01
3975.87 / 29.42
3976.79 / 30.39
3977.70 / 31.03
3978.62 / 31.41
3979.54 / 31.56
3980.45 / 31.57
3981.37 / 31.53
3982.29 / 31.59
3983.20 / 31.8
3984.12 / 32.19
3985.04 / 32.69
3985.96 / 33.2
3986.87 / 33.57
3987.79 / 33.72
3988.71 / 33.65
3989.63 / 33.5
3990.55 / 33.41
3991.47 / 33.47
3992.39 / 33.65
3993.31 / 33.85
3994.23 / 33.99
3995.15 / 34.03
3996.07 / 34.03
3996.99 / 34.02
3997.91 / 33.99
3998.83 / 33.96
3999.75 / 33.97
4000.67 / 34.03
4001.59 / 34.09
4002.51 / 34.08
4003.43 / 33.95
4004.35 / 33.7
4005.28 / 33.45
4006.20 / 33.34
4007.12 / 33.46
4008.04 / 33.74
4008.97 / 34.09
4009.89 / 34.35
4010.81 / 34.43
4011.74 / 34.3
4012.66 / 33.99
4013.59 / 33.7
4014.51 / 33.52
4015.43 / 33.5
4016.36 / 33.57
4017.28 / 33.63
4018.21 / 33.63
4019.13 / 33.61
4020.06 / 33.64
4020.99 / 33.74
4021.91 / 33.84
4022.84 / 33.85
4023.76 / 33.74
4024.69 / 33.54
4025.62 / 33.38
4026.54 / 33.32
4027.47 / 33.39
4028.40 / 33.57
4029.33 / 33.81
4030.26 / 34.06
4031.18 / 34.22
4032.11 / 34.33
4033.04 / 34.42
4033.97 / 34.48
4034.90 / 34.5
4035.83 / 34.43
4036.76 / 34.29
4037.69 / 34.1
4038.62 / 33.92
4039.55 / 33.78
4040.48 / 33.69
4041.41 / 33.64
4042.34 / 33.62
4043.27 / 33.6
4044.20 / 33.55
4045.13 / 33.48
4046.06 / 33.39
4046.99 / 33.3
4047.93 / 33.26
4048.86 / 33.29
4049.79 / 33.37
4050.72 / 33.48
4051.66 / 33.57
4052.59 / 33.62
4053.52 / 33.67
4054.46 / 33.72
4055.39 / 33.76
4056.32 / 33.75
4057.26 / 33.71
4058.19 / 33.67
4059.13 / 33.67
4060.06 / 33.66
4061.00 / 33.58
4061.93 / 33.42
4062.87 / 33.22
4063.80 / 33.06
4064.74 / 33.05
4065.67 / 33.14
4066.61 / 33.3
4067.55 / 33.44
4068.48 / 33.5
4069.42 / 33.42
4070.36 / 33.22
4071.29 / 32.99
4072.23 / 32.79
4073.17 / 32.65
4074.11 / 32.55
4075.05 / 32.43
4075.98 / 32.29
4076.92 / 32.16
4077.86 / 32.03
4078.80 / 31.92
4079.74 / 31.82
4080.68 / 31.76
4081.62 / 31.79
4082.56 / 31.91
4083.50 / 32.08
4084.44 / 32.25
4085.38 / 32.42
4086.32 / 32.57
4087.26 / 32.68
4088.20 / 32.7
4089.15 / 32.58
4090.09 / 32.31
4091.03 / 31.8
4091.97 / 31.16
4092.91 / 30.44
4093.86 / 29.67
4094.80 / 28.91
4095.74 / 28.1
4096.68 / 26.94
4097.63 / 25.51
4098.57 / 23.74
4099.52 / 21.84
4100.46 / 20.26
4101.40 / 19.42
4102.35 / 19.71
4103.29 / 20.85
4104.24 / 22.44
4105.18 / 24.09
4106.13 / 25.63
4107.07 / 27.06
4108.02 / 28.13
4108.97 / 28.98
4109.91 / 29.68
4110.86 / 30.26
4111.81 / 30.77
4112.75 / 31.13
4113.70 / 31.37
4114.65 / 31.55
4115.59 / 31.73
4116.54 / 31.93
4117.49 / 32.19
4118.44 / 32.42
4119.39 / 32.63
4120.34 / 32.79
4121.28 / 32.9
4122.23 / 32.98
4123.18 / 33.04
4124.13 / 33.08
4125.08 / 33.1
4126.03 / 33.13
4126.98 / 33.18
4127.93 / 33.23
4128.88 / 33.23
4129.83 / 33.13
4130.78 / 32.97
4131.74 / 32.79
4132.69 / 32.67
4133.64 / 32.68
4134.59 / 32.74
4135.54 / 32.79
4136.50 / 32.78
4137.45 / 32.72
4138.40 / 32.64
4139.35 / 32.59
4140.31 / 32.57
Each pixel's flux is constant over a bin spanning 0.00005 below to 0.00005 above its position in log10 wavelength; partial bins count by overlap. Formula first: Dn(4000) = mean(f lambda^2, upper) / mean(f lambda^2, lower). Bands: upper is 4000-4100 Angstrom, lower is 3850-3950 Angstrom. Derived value 1.13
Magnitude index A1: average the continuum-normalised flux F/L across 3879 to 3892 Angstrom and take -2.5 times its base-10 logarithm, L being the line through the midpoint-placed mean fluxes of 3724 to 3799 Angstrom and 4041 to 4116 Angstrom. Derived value 0.14 mag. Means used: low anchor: 26.9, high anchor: 31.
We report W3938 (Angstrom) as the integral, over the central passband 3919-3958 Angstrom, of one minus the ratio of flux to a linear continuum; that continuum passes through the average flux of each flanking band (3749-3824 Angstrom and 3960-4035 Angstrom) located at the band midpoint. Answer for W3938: -1.6 Angstrom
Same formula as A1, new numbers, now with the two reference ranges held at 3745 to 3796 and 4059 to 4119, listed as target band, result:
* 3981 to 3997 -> -0.129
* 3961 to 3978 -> 0.187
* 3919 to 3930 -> -0.153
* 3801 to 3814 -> -0.130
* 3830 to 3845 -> 0.134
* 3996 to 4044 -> -0.141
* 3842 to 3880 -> -0.160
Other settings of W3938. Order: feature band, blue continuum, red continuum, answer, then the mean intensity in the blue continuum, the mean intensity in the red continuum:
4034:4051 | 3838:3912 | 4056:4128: -1.6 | 30.8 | 30.8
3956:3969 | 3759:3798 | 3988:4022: 1.9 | 28.2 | 33.8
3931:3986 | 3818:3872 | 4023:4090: 4.4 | 30.6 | 33.3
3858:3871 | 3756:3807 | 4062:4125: -2.2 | 28.1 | 30.4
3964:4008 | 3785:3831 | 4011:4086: 3.1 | 30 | 33.4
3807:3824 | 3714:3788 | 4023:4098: -3.1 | 26.6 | 32.8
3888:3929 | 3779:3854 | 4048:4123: -1.7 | 29.6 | 30.9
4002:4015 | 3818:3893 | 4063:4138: -1.5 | 29.8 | 30.8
